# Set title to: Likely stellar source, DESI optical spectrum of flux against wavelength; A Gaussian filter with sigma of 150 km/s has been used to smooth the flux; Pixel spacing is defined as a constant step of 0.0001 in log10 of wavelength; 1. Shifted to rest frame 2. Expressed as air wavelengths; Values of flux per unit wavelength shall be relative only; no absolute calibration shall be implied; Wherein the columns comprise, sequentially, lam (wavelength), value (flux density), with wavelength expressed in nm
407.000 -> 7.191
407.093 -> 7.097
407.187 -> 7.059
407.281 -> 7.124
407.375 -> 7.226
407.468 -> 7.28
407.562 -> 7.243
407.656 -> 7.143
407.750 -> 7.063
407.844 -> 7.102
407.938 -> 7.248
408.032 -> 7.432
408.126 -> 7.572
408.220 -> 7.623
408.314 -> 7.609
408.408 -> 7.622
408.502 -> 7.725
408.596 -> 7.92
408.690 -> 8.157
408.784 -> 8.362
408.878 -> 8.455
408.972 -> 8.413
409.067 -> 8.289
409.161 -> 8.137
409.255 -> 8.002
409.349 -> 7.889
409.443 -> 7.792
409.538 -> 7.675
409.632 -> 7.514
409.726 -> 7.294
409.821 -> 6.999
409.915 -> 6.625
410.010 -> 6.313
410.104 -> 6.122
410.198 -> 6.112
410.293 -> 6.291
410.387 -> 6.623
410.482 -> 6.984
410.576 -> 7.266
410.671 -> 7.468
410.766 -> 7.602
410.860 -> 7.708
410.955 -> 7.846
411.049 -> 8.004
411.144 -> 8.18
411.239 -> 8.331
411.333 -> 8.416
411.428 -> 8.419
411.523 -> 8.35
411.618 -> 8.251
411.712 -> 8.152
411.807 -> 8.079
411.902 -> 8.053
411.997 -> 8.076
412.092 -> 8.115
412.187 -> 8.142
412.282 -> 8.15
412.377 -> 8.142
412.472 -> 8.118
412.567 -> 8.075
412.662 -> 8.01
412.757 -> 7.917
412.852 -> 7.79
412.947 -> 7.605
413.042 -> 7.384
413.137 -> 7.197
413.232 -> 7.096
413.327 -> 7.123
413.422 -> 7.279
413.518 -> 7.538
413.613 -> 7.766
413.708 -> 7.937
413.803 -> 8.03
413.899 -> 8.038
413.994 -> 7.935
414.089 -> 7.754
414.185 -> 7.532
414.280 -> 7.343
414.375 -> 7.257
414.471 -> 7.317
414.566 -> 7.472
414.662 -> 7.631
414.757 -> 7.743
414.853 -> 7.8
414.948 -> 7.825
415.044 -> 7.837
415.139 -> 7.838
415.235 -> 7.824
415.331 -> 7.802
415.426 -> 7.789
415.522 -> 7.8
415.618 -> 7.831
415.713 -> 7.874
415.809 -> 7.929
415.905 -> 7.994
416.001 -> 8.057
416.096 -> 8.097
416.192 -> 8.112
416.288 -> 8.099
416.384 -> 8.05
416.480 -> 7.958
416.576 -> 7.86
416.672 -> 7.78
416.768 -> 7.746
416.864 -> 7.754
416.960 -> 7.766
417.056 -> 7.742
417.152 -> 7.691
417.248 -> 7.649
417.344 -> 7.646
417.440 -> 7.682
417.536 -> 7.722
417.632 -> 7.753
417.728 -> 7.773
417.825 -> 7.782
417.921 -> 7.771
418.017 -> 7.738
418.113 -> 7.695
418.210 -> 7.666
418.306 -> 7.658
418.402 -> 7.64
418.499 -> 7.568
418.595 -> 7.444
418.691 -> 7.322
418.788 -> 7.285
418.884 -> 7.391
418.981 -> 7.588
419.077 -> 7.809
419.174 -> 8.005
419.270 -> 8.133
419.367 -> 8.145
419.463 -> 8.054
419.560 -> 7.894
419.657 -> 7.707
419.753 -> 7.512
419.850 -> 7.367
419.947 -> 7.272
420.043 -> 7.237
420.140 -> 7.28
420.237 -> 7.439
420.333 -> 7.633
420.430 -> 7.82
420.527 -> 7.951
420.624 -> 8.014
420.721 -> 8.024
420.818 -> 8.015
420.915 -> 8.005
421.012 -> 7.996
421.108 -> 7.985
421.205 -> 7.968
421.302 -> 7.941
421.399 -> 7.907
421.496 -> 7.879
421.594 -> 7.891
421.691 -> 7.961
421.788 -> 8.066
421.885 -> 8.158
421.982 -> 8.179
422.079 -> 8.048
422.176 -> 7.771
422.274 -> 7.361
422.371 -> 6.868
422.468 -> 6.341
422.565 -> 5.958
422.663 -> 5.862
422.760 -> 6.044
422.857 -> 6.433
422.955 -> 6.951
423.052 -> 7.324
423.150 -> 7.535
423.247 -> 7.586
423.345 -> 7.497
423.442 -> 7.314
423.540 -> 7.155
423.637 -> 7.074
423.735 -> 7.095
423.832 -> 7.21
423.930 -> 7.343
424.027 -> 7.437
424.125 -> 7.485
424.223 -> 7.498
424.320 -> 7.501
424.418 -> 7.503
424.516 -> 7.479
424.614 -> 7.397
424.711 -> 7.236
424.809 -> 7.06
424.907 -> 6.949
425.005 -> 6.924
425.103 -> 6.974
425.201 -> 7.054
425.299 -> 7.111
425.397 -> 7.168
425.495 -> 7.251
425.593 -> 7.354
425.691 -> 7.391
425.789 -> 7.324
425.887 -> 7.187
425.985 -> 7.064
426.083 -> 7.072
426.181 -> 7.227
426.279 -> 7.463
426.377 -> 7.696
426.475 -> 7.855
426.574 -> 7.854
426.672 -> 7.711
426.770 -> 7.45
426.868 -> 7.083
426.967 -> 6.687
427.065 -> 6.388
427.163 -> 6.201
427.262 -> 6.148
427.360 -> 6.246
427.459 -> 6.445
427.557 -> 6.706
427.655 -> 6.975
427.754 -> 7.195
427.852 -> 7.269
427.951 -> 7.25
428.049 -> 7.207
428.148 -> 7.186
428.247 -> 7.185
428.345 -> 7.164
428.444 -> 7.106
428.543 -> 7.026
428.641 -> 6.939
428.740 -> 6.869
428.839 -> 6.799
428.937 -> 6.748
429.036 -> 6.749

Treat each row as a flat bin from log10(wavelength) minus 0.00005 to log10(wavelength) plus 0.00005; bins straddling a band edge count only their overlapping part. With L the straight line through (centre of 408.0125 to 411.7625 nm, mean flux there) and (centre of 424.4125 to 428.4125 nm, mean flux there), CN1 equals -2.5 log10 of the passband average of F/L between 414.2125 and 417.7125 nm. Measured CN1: -0.05 mag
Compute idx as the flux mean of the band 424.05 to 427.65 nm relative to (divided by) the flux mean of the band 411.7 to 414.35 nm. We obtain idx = 0.9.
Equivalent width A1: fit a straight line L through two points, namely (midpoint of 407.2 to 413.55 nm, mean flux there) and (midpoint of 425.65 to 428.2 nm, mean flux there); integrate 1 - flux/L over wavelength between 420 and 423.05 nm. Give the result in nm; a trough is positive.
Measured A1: -0.10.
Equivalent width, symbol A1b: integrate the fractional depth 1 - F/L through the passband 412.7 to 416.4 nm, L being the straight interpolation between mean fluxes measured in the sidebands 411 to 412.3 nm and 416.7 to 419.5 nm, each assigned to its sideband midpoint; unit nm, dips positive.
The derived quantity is 0.117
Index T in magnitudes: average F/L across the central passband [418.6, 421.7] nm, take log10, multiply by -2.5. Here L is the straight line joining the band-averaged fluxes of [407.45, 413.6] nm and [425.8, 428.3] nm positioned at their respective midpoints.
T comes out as -0.06 mag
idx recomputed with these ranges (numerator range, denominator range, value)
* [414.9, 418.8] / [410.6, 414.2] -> 0.99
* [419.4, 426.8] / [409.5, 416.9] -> 0.97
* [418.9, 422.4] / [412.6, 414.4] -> 1.02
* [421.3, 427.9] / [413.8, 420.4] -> 0.93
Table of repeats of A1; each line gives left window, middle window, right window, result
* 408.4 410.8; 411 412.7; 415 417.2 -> -0.13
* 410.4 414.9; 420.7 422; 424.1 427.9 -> -0.11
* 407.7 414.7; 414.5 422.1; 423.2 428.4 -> -0.38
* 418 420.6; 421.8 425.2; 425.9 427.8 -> 0.05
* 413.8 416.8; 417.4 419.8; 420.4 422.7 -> 0.01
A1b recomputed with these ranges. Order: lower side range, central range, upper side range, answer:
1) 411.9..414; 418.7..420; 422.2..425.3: -0.06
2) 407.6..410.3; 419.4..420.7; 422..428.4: -0.07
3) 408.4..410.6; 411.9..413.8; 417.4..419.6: -0.06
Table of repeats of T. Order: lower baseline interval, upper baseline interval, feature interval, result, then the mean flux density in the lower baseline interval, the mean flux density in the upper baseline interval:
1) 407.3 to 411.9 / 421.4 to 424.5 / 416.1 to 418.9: -0.043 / 7.58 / 7.31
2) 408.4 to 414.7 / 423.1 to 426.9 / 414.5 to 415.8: -0.026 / 7.69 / 7.32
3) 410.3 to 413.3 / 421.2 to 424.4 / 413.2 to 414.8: 0.022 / 7.83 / 7.34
